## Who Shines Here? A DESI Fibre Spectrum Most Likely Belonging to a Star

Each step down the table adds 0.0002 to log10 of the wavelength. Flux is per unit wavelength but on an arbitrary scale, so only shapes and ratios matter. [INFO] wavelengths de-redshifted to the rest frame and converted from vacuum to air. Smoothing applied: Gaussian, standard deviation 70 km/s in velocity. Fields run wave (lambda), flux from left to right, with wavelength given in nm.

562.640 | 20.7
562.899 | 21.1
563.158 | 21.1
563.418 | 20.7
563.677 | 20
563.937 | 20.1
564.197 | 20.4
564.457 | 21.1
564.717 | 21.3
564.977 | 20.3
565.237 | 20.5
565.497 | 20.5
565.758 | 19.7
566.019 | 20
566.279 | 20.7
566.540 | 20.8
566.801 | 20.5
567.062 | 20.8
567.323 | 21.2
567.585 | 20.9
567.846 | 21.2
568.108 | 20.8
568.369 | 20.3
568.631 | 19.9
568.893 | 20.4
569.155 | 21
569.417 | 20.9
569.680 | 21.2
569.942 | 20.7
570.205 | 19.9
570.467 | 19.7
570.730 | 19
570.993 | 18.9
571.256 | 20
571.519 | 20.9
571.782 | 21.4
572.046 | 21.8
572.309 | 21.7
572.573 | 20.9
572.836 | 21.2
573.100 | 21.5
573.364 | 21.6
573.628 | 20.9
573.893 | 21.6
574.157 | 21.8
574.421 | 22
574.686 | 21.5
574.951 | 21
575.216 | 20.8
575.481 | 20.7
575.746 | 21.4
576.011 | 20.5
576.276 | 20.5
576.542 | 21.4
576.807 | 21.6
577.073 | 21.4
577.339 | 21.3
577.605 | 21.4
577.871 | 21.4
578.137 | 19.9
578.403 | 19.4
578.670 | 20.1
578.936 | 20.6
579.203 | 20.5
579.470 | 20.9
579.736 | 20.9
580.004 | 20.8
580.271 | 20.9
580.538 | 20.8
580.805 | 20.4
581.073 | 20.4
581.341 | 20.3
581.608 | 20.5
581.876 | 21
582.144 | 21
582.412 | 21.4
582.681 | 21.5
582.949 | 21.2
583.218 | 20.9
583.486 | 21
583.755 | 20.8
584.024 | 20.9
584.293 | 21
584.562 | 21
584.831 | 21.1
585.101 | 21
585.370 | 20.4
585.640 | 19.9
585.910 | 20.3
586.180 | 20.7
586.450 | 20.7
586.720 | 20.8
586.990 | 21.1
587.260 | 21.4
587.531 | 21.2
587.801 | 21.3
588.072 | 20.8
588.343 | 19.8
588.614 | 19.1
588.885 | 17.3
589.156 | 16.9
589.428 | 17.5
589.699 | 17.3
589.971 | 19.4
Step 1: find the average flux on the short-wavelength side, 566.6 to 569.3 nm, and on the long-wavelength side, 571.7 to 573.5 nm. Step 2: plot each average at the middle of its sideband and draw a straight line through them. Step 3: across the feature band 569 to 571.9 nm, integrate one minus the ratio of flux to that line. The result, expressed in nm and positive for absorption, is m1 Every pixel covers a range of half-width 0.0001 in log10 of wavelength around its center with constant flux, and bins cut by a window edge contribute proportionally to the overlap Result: 0.107 nm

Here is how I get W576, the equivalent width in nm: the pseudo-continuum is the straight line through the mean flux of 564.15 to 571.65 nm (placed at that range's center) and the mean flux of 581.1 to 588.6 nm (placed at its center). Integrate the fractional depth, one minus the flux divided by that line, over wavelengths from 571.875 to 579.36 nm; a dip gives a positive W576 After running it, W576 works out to -0.17 nm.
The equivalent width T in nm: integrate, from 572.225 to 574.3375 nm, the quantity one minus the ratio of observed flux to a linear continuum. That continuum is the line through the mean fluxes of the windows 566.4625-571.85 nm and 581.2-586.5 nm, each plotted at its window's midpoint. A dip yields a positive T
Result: -0.09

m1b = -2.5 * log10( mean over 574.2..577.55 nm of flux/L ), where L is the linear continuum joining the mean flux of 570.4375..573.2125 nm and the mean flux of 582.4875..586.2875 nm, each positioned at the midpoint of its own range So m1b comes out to -0.02 mag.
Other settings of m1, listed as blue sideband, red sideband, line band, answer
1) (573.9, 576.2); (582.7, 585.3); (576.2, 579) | 0.044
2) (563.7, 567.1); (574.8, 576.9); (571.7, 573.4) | -0.050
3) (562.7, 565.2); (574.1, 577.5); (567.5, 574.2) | 0.072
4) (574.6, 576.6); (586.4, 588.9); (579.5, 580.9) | -0.001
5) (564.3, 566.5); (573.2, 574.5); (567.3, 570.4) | 0.042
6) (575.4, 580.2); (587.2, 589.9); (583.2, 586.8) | -0.184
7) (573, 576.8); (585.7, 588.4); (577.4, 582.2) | 0.100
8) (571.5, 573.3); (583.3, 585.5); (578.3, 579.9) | 0.052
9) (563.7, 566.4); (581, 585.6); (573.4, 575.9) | -0.076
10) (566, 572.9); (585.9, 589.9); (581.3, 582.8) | -0.073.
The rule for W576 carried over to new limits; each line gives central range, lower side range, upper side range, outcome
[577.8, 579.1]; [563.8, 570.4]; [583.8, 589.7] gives 0.006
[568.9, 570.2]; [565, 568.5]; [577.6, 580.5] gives -0.012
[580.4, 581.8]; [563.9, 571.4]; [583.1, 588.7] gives 0.011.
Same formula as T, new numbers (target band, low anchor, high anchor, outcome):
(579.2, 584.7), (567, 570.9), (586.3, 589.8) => -0.26 nm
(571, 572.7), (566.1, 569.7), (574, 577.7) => 0.00 nm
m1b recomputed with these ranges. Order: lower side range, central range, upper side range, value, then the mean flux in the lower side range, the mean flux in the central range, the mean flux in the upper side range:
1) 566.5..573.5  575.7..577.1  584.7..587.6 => -0.019 mag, 20.7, 21.1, 20.8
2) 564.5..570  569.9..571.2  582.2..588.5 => 0.060 mag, 20.7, 19.6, 20.9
